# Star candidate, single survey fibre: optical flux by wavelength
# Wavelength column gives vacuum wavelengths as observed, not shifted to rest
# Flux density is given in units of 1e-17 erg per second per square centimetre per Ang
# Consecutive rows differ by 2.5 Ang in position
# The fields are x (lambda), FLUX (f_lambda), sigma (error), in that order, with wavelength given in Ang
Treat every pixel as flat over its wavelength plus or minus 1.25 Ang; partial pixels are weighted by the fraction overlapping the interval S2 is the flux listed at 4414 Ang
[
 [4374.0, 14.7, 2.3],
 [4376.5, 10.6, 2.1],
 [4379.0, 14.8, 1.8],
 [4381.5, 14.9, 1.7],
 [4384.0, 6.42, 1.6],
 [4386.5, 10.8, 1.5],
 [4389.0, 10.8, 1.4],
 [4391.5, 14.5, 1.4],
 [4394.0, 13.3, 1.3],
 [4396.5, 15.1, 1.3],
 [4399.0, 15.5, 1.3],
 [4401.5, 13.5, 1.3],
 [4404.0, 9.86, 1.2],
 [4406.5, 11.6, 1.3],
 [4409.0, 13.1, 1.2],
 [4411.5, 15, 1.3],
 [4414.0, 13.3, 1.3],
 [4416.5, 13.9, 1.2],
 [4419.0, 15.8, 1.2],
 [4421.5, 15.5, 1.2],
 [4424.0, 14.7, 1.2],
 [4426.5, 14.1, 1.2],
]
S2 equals 13.3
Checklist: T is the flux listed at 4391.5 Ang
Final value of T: 14.5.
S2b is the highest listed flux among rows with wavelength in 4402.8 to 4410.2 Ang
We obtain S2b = 13.1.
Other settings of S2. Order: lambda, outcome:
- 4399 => 15.5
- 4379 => 14.8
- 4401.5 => 13.5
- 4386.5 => 10.8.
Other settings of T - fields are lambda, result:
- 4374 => 14.7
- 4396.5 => 15.1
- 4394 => 13.3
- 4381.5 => 14.9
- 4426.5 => 14.1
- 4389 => 10.8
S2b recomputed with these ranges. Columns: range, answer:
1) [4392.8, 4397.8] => 15.1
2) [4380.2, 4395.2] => 14.9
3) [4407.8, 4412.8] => 15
